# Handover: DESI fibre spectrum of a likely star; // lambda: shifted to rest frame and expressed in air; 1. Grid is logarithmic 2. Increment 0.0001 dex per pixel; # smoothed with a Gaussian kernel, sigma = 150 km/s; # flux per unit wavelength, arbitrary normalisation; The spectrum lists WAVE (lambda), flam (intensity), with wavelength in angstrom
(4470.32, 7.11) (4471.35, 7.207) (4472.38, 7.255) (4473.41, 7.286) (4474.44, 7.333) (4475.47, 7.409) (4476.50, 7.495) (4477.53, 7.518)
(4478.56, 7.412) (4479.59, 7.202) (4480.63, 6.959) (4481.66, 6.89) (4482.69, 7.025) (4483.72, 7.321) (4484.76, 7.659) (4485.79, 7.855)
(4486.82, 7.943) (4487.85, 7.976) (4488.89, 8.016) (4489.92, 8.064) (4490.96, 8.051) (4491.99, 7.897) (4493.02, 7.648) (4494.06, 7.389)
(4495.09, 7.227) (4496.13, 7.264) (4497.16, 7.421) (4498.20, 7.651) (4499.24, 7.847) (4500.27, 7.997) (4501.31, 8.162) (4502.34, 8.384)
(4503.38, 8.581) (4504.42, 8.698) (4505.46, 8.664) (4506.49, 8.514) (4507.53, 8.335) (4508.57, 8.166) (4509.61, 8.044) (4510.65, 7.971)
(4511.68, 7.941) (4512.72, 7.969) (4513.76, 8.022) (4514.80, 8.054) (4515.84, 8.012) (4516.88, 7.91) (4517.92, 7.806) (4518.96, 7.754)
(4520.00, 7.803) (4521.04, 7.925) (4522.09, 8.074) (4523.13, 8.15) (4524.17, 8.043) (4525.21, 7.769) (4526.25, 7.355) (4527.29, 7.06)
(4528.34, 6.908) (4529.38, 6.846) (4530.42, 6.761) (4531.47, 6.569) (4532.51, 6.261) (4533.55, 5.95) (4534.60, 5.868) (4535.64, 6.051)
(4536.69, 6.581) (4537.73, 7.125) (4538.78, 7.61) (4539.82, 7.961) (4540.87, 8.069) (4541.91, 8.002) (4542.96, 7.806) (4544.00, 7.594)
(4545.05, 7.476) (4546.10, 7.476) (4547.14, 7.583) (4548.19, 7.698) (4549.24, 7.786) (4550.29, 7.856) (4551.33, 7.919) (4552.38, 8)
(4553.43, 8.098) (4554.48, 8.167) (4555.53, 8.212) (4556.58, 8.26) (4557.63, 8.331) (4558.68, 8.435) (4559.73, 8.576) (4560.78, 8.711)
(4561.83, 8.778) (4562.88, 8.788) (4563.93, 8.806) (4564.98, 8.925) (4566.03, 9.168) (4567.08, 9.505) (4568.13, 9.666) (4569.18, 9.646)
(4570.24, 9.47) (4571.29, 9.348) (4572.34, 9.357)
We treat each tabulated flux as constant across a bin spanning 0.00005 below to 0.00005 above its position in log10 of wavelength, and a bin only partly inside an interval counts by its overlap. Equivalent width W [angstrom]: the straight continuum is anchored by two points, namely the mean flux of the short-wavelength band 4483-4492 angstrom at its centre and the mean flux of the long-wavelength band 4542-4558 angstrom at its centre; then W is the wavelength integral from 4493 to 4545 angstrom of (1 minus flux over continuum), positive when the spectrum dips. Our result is 1.5 angstrom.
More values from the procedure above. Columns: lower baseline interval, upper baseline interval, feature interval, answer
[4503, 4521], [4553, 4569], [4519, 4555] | 4.3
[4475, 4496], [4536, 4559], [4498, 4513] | -1.1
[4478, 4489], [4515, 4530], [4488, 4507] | -1.1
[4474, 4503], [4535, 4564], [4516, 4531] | 0.4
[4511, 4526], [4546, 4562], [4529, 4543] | 1.9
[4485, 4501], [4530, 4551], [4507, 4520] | -0.8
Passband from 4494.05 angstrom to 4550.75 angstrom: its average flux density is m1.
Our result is 7.63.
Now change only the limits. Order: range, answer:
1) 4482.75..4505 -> 7.84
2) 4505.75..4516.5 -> 8.12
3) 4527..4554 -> 7.27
